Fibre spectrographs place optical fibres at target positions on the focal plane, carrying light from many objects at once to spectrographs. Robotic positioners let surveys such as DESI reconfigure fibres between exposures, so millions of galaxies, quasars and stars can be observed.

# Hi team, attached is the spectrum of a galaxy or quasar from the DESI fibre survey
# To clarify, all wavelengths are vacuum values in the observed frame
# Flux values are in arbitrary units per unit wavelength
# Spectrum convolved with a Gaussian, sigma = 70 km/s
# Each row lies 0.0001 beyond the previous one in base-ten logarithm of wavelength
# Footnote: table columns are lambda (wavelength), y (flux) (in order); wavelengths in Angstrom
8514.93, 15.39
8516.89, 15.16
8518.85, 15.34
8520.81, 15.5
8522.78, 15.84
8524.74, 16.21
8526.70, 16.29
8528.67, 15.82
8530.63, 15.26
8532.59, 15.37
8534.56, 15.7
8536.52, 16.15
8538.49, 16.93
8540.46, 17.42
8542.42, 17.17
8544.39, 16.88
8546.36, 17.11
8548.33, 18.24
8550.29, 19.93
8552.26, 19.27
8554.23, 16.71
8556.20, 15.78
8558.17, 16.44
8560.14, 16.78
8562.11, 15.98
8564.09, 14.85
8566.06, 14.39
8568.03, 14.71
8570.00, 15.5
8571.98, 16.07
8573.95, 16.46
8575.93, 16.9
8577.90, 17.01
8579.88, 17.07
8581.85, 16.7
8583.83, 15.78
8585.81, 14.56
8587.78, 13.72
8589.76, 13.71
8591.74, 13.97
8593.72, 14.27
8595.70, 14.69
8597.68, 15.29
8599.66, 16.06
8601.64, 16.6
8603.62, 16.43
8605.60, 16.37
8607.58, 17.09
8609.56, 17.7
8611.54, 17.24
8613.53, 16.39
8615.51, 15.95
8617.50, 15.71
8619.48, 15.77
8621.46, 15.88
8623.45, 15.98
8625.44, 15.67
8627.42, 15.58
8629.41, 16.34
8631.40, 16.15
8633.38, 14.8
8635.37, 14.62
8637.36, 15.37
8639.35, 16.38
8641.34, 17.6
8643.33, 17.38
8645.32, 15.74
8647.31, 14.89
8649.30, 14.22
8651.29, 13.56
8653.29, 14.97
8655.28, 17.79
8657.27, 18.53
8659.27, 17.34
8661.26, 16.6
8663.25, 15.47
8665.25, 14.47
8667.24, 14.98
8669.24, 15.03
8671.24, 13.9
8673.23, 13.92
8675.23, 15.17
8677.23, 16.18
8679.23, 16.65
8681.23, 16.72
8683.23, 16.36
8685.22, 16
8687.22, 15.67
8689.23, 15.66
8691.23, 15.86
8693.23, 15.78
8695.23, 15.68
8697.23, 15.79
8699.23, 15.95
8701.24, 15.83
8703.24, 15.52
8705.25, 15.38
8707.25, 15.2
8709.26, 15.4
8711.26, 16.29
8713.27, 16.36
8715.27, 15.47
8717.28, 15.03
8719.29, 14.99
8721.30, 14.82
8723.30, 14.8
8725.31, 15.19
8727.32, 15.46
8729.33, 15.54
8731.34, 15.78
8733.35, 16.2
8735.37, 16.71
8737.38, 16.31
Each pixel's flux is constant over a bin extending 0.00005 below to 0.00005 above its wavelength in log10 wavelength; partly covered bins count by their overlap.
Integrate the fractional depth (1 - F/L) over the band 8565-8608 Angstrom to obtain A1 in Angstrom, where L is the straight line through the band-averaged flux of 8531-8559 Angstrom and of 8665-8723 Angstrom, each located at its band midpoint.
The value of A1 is 2.7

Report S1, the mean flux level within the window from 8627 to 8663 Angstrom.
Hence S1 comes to 16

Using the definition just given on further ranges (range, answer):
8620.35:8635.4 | 15.7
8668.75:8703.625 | 15.7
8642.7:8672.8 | 15.6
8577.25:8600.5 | 15.2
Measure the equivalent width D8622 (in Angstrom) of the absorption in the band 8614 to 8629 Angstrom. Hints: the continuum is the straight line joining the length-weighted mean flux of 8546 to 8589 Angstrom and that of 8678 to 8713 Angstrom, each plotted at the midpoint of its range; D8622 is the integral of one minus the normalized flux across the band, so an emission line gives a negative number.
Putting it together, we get 0.3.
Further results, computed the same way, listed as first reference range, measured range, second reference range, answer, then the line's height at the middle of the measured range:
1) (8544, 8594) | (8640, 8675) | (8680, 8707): 0.58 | 15.9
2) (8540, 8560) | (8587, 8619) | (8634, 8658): 1.67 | 16.6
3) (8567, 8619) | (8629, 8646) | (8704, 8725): -0.40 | 15.7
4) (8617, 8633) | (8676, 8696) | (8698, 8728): -0.61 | 15.6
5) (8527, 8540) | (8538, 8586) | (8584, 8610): -2.80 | 15.7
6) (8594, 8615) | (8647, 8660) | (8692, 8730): 0.01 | 15.9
